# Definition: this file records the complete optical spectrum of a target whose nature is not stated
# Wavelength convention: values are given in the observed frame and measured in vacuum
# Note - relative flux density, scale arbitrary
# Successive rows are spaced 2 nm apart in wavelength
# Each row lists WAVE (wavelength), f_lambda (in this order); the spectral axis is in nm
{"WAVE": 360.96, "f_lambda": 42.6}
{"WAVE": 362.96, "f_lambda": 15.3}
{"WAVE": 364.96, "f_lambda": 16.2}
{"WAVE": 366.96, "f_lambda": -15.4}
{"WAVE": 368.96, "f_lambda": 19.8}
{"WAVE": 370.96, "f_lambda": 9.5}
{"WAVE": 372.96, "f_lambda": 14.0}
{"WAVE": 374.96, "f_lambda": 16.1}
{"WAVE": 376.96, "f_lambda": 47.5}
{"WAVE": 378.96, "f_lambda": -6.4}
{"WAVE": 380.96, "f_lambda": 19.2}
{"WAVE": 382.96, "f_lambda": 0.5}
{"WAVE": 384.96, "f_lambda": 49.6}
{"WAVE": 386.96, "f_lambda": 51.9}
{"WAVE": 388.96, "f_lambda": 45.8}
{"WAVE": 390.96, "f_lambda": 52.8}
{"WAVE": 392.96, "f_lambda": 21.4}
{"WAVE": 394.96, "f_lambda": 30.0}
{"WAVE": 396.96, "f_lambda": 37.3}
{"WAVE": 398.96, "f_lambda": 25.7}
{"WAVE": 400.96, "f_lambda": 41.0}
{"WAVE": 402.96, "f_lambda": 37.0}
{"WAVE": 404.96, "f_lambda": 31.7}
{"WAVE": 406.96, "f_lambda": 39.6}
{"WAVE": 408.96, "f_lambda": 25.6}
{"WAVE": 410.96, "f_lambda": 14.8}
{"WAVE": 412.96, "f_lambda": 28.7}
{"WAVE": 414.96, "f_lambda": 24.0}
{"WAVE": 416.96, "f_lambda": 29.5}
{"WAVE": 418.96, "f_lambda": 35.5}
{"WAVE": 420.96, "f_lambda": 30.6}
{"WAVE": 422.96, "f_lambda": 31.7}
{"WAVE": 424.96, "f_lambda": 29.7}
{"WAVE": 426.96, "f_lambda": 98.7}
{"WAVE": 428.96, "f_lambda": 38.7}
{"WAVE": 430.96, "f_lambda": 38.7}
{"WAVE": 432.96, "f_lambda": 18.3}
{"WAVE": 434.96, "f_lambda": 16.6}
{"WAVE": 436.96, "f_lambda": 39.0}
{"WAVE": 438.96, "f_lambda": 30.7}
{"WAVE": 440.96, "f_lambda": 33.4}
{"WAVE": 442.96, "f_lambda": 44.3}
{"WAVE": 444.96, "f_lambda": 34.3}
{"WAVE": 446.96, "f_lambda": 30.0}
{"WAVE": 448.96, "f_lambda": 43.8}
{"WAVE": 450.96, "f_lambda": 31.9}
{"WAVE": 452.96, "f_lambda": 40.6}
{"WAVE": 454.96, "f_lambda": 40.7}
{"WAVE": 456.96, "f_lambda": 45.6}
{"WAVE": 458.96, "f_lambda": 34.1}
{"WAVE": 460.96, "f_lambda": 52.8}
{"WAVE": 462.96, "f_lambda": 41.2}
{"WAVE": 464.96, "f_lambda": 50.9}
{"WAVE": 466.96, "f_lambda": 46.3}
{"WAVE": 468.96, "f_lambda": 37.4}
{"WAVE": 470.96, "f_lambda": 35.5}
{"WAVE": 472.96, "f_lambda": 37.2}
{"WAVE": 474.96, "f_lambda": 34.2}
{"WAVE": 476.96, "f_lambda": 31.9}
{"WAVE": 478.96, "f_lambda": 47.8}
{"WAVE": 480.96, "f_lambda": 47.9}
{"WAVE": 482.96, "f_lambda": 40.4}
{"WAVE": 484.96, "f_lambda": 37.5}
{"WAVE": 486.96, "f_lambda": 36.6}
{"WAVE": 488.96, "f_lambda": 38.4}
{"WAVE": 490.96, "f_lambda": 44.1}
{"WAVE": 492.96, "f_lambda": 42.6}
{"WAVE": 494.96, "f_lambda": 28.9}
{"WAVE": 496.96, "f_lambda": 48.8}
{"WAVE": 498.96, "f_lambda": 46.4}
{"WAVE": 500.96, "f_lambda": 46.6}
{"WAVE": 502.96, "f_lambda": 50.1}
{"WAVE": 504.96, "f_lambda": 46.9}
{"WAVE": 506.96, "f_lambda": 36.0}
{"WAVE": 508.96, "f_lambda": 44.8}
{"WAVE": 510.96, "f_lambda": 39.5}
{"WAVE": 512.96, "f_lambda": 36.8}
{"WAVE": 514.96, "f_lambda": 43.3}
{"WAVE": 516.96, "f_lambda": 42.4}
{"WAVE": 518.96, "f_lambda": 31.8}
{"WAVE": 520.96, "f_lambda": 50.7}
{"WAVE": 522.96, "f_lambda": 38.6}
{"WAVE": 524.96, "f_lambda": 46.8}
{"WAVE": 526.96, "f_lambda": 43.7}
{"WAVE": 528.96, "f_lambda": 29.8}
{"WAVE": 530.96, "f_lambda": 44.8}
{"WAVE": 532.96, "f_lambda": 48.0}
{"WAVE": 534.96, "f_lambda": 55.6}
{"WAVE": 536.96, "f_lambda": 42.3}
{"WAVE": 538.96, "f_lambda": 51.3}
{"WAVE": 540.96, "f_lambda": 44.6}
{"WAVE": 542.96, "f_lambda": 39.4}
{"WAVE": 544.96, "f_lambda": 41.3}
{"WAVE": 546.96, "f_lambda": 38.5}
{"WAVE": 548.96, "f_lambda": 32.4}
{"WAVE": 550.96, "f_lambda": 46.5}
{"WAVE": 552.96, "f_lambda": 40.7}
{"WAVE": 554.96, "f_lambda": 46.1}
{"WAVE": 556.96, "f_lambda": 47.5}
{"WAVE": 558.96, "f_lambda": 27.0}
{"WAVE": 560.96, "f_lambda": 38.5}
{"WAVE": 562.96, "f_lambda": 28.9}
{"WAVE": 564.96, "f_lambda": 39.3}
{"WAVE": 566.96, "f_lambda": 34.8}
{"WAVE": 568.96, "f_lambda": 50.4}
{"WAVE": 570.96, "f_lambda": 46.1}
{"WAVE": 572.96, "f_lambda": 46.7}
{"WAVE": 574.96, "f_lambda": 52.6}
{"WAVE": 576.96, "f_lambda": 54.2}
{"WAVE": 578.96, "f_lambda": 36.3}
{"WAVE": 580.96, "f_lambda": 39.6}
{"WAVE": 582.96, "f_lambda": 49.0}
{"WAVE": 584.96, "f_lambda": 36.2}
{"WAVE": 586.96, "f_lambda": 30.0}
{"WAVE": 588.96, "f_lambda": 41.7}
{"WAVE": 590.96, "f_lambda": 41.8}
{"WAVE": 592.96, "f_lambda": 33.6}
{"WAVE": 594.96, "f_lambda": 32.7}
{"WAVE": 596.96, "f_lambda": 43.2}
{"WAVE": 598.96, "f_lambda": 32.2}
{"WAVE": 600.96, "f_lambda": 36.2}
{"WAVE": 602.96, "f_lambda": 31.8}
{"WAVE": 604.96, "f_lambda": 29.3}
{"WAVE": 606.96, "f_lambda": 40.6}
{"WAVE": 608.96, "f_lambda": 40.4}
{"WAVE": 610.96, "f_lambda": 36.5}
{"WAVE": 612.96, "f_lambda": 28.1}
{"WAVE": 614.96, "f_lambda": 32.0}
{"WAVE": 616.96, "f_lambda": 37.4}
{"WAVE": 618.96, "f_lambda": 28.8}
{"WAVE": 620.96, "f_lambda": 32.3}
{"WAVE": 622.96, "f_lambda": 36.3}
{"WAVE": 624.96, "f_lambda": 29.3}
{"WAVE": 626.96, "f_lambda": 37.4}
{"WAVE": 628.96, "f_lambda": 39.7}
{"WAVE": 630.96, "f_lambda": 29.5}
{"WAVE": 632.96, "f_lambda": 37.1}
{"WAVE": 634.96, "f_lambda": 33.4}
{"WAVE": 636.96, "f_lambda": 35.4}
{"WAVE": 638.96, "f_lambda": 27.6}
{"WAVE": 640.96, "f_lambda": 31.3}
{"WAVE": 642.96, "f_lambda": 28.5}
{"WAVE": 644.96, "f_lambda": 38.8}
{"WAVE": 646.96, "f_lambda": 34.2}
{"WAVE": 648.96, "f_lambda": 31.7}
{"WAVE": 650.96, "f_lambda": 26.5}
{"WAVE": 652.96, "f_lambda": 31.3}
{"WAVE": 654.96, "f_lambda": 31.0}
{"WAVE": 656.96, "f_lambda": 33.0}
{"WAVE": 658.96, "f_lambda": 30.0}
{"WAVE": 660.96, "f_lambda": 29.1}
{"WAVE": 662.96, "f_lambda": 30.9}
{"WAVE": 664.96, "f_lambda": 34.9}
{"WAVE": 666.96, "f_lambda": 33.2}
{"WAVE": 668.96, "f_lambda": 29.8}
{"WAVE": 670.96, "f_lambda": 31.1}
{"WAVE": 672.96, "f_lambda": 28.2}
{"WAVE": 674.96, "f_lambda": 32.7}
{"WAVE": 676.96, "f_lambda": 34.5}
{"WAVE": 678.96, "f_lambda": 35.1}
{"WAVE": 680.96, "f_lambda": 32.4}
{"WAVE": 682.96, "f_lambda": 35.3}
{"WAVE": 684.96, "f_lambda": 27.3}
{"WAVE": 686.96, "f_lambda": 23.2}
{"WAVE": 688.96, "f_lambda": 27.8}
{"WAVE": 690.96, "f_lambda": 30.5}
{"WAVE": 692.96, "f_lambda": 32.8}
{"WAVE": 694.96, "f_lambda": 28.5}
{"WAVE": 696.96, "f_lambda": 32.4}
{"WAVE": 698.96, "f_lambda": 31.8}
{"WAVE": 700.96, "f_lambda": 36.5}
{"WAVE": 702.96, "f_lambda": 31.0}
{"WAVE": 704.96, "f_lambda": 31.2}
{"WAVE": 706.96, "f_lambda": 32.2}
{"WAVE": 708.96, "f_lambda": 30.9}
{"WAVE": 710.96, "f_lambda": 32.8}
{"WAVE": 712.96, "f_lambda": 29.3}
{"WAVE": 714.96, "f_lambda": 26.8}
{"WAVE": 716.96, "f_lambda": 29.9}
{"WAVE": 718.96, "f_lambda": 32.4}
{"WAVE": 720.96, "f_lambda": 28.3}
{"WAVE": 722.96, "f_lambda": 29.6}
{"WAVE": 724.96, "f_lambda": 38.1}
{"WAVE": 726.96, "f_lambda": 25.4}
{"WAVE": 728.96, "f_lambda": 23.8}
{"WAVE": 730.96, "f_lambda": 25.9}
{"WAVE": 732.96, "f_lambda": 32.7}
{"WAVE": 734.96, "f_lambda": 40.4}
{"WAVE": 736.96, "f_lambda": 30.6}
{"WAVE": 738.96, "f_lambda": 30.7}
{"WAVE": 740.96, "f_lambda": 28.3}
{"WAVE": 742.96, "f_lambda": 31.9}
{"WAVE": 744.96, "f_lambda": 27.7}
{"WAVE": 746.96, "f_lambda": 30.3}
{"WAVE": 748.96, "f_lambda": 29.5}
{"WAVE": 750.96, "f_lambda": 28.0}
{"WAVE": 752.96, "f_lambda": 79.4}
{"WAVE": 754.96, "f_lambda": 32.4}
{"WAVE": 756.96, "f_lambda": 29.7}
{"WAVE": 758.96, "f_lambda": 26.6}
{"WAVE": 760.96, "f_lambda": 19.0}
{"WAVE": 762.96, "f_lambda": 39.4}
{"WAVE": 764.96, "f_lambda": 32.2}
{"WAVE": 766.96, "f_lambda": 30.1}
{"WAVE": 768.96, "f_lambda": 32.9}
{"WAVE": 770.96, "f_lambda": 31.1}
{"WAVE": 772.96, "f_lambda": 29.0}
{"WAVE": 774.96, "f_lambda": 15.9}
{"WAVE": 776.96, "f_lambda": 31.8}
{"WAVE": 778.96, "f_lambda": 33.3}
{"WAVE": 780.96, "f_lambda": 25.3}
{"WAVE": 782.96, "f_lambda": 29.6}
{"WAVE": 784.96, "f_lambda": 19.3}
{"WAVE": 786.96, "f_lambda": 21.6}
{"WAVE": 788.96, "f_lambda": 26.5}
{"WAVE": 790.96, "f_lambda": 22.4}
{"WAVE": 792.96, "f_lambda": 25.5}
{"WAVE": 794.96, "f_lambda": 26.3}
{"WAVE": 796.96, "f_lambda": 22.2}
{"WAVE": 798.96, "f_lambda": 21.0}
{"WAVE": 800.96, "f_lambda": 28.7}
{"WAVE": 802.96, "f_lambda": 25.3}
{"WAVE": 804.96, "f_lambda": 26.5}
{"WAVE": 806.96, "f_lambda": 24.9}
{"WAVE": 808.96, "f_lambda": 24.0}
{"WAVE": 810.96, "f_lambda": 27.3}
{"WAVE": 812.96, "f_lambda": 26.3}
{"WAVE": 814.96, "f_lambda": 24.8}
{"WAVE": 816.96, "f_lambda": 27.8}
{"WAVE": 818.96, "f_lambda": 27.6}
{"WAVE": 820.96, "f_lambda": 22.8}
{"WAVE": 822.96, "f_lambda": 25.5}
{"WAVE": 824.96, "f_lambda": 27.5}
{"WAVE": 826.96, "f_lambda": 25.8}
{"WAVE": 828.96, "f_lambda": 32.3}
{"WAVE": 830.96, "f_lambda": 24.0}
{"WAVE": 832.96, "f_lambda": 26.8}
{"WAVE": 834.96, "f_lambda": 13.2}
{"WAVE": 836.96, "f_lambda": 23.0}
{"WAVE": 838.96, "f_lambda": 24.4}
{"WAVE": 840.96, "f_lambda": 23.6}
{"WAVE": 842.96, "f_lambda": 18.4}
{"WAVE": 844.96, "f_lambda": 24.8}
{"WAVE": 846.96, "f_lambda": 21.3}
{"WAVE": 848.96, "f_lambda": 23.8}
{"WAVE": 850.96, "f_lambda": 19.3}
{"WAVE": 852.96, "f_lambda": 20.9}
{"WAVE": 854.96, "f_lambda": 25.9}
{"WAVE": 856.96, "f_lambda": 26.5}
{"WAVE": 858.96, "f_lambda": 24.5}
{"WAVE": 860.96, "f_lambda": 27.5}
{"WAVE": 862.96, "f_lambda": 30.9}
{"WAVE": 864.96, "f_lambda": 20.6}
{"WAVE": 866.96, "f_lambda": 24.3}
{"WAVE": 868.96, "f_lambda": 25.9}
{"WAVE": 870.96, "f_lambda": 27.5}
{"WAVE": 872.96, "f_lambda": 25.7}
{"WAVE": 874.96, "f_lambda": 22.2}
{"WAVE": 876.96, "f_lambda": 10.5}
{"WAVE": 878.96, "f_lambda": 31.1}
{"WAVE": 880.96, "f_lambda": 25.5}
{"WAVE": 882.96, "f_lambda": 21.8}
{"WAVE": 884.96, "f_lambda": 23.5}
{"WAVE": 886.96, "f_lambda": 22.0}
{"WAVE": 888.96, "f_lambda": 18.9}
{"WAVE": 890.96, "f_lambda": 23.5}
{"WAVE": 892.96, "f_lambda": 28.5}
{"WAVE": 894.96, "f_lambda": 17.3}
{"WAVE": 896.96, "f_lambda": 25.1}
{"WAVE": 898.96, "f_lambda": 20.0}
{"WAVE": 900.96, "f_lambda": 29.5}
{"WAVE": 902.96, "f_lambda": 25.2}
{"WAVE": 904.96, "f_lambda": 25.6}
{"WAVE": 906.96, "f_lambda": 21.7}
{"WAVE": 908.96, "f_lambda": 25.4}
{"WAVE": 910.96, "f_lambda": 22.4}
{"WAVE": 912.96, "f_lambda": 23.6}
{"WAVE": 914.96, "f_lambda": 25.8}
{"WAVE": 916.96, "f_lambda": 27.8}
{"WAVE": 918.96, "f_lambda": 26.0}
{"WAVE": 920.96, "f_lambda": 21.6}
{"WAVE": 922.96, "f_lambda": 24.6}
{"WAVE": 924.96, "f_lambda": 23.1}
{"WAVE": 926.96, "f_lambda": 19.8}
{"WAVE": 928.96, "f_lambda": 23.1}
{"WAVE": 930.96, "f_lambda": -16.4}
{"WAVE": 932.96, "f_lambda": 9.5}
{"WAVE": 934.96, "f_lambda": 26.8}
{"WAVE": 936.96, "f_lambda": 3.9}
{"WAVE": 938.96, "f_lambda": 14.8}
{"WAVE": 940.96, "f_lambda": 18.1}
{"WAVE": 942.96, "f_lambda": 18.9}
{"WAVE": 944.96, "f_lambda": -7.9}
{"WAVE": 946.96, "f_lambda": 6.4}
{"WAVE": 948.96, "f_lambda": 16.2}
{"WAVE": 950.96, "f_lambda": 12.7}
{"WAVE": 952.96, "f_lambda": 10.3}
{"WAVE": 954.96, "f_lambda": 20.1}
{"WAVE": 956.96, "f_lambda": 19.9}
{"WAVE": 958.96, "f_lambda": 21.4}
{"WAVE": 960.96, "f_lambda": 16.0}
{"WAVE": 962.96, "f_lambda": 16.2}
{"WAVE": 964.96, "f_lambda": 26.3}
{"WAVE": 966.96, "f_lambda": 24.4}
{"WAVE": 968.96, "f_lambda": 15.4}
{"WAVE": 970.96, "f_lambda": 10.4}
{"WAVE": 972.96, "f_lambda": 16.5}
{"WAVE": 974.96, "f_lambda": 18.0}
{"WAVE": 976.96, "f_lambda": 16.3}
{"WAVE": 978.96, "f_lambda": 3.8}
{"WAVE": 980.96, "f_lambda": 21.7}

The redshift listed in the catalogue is 0.15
